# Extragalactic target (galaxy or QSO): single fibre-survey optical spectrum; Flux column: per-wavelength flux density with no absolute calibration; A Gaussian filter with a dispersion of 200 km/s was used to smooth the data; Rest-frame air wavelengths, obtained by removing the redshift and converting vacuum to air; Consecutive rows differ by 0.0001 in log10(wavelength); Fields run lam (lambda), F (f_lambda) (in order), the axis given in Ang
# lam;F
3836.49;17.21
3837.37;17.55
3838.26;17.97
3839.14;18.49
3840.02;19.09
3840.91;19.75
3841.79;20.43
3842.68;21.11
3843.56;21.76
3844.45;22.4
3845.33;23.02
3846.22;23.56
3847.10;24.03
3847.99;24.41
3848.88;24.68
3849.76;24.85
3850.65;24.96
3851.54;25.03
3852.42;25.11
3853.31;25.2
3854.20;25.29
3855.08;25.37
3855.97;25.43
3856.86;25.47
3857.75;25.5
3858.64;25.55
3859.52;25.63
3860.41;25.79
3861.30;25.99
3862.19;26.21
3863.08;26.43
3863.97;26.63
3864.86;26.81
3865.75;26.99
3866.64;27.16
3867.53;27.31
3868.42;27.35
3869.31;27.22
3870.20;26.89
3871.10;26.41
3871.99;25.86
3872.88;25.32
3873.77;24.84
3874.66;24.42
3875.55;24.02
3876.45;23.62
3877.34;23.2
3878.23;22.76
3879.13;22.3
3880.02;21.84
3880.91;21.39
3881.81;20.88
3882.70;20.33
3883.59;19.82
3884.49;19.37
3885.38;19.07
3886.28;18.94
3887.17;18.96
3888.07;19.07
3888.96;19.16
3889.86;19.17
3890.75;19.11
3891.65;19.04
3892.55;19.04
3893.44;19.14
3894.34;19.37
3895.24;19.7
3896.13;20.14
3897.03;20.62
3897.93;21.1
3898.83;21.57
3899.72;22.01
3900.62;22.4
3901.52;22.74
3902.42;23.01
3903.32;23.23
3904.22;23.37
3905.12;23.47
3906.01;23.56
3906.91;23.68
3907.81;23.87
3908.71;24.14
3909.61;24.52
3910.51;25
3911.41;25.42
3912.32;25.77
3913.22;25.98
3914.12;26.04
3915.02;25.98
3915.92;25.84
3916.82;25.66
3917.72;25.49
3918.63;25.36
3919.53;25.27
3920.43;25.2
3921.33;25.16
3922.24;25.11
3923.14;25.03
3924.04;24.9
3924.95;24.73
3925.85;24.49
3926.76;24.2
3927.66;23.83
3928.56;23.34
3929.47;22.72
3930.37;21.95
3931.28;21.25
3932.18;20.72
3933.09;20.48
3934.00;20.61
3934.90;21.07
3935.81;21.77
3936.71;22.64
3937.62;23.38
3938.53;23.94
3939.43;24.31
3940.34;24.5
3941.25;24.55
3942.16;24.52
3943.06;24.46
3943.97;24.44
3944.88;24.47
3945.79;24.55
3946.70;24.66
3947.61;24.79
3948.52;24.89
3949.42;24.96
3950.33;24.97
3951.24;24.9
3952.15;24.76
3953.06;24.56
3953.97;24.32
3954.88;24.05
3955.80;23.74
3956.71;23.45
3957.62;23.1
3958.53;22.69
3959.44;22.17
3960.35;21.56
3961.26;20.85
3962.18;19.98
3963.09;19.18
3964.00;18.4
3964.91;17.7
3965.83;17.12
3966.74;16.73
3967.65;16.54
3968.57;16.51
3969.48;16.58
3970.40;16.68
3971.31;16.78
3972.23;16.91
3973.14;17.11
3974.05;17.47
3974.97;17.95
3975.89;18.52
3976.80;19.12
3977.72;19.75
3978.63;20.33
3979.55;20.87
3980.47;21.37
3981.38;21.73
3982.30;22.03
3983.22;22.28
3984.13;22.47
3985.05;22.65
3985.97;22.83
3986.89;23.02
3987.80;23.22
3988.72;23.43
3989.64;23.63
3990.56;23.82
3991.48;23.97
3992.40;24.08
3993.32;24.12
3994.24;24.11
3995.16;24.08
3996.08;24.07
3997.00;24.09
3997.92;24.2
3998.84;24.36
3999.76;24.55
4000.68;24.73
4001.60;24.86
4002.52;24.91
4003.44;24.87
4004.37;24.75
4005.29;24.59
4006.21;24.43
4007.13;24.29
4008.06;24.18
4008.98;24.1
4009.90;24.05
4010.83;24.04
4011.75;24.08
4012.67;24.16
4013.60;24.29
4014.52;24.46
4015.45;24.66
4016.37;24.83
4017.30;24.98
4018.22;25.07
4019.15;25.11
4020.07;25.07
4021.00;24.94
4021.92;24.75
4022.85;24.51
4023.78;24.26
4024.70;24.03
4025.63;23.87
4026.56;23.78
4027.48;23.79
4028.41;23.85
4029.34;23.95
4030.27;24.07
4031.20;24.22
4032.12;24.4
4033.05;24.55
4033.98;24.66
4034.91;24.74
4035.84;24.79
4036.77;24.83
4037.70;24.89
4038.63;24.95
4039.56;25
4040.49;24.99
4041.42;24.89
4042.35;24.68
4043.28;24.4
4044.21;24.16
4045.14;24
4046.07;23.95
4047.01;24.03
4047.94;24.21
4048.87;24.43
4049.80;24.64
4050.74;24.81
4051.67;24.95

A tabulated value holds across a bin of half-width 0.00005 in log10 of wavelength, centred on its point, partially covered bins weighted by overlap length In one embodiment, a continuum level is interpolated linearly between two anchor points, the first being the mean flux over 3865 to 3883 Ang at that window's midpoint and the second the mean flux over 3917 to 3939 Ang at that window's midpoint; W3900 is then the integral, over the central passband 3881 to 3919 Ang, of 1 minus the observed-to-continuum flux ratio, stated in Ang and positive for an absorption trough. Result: 3.0 Ang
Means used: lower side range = 24.6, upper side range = 23.5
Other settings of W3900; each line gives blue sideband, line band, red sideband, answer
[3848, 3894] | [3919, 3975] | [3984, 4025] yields 4.17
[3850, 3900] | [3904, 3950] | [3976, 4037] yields -1.31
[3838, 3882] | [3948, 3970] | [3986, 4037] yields 2.62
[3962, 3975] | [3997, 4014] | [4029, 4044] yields -2.47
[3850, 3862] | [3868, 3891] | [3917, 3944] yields 2.32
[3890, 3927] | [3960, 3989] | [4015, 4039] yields 5.35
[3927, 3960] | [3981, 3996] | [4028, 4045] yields 0.47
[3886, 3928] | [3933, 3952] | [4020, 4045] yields -0.36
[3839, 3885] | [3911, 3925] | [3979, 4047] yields -0.77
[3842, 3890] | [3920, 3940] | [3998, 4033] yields 0.75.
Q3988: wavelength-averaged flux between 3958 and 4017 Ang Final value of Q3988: 21.9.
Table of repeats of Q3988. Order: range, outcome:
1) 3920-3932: 23.9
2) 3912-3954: 24.2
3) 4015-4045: 24.6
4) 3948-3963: 23.3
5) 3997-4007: 24.6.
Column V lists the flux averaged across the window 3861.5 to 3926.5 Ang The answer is 23.4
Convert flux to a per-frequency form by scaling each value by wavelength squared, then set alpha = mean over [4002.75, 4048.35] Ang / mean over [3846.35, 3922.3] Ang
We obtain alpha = 1.1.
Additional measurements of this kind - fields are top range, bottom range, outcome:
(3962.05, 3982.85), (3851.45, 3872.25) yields 0.75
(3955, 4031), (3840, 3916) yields 1.02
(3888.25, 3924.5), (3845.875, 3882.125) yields 0.94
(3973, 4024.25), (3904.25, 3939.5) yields 1.01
